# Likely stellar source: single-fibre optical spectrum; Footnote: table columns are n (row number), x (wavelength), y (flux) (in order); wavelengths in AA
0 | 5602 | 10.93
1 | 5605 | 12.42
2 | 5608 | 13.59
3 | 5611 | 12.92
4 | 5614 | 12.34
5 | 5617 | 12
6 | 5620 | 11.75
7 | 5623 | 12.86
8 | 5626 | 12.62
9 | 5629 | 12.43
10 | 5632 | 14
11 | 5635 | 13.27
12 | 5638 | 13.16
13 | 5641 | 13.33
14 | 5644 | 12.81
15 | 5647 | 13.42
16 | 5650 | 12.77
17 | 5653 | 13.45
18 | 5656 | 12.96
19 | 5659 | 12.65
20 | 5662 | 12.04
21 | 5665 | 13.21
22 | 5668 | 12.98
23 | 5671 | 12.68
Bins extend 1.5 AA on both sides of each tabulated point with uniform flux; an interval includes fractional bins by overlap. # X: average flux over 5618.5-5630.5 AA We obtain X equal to 12.4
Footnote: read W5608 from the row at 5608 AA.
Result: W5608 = 13.59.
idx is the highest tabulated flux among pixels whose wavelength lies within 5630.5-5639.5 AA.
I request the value 14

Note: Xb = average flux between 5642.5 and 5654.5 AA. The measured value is 13.1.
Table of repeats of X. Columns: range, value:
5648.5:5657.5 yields 13.1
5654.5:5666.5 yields 12.7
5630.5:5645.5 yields 13.3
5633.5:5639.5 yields 13.2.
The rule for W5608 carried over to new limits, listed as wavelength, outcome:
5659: 12.65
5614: 12.34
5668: 12.98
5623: 12.86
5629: 12.43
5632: 14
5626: 12.62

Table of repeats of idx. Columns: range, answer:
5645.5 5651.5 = 13.42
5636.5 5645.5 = 13.33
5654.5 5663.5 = 12.96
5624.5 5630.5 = 12.62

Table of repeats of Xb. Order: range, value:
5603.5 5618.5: 12.7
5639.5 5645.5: 13.1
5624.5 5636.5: 13.1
